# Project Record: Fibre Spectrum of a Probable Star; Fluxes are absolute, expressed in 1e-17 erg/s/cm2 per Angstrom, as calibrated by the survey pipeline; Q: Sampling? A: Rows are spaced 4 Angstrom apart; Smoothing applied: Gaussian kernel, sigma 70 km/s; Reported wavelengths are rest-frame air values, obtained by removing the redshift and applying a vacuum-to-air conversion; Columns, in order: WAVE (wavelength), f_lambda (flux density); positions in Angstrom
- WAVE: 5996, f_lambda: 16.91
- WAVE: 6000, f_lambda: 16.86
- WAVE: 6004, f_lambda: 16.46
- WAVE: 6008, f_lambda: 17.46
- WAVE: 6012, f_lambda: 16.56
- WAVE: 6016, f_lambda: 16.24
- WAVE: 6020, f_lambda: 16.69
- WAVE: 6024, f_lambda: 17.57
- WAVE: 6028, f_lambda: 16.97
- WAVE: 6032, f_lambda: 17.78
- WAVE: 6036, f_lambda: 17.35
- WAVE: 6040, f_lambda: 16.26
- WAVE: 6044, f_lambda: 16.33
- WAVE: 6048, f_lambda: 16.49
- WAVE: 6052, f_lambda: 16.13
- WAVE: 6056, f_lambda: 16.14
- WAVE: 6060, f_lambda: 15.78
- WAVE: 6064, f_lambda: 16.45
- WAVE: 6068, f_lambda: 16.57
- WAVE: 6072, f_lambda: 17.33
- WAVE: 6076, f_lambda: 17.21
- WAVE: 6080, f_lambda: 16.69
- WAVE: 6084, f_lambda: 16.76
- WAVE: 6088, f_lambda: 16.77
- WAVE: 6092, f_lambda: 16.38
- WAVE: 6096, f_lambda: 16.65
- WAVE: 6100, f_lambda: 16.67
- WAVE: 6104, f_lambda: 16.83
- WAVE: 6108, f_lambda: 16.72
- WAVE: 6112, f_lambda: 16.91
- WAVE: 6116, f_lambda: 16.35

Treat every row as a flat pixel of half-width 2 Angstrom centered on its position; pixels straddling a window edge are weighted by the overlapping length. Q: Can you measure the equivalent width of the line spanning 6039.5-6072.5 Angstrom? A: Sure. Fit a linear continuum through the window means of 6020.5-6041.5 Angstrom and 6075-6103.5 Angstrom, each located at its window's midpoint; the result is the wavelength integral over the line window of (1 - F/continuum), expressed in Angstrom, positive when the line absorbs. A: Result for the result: 1.22 Angstrom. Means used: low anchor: 17.2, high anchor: 16.7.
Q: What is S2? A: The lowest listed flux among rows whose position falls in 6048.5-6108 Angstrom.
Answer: 15.78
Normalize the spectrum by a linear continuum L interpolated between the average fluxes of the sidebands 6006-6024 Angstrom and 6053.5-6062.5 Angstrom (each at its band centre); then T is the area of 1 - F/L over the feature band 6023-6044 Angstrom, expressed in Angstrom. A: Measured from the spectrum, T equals -0.8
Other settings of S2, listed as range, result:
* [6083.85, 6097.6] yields 16.38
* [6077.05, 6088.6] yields 16.69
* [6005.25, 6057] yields 16.13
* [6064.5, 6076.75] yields 16.57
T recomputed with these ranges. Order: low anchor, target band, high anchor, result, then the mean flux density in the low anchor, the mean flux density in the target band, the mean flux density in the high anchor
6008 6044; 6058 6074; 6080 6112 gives 0.25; 16.9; 16.5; 16.7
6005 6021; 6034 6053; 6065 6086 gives 0.31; 16.7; 16.5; 16.9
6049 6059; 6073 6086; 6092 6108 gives -0.39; 16.1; 16.9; 16.7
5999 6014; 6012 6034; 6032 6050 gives -0.29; 16.8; 17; 16.7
